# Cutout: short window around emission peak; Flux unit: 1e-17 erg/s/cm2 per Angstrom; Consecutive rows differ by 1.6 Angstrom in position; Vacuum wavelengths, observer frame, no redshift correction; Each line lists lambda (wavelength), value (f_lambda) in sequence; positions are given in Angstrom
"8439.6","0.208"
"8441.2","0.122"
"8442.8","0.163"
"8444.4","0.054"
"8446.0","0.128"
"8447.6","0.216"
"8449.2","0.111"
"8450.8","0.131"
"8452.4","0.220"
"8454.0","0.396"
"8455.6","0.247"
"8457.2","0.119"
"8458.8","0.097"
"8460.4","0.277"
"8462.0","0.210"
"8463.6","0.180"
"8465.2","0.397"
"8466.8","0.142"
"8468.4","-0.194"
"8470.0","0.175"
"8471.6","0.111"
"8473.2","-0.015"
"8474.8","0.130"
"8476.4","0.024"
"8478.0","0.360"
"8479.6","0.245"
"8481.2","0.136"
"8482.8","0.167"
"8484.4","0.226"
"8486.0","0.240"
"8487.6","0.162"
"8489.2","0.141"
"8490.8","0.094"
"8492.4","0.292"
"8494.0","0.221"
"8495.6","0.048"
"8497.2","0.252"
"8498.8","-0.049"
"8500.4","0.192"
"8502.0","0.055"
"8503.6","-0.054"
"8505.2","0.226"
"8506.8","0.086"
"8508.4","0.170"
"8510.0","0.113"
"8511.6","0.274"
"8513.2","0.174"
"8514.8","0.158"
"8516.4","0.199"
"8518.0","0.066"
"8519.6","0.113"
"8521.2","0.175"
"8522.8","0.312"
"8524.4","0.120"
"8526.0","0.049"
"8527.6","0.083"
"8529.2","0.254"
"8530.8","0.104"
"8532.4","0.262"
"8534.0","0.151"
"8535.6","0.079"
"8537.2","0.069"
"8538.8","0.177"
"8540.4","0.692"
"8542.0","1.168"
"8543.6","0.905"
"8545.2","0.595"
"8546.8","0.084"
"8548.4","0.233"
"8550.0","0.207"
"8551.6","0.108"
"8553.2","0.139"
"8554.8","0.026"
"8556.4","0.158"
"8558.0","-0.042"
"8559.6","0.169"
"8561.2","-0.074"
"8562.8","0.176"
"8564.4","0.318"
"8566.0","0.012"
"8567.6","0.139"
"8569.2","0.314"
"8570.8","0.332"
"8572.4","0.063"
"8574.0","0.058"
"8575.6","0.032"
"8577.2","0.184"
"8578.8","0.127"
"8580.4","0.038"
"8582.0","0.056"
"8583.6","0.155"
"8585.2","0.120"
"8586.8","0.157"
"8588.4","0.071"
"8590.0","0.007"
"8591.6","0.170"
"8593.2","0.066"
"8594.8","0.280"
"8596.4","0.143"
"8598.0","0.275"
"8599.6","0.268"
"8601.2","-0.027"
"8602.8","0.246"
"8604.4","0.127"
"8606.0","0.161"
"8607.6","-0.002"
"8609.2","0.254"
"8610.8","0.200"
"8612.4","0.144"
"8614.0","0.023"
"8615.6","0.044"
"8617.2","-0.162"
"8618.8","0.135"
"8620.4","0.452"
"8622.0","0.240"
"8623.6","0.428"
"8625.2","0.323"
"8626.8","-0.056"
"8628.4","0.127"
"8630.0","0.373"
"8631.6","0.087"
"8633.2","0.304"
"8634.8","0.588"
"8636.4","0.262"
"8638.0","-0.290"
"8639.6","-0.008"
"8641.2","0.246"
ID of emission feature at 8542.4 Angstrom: H-alpha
